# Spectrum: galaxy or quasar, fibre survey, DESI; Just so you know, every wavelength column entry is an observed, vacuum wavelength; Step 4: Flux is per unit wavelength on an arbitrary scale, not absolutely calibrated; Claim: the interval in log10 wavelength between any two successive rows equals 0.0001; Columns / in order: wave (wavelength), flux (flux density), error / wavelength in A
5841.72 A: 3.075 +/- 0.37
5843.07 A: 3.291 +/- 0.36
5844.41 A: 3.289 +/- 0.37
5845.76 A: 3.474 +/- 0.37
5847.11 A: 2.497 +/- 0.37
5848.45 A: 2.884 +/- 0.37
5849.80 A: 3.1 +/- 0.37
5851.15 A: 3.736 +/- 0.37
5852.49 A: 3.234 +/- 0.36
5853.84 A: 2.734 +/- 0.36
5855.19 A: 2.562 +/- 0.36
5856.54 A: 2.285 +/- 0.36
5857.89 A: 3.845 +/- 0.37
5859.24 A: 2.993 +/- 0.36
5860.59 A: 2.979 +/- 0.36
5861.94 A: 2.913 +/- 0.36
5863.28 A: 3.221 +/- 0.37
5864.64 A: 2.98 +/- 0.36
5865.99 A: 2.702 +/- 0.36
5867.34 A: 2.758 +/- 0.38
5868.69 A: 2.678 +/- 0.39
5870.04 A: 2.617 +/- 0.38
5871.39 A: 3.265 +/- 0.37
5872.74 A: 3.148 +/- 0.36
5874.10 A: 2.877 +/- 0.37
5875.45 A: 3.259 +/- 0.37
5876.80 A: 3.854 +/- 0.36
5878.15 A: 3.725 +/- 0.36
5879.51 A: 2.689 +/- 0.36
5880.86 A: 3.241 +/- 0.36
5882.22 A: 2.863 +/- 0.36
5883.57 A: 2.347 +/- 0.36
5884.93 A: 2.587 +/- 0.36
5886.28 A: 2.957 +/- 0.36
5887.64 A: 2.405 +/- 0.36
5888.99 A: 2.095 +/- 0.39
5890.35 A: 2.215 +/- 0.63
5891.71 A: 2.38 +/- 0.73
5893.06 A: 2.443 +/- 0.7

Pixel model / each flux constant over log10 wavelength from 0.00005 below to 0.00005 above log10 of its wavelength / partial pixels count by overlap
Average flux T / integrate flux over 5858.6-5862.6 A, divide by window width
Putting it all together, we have 2.96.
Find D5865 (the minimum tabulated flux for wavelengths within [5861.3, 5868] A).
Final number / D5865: 2.702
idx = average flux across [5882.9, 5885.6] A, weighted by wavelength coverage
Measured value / 2.46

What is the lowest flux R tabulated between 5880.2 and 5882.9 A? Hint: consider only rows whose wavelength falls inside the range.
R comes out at 2.863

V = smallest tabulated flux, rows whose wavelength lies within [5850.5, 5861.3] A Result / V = 2.285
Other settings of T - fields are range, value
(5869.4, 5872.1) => 2.95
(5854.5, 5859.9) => 2.92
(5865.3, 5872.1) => 2.81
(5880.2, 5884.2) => 2.82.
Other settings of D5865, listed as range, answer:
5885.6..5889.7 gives 2.095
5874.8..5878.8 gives 3.259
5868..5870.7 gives 2.617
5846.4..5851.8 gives 2.497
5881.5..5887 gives 2.347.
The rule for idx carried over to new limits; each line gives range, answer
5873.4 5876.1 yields 3.06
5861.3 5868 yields 2.92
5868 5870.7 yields 2.65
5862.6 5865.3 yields 3.1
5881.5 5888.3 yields 2.63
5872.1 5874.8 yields 3.01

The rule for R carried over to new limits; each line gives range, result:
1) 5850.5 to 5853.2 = 3.234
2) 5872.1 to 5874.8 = 2.877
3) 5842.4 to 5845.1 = 3.289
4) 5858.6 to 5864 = 2.913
